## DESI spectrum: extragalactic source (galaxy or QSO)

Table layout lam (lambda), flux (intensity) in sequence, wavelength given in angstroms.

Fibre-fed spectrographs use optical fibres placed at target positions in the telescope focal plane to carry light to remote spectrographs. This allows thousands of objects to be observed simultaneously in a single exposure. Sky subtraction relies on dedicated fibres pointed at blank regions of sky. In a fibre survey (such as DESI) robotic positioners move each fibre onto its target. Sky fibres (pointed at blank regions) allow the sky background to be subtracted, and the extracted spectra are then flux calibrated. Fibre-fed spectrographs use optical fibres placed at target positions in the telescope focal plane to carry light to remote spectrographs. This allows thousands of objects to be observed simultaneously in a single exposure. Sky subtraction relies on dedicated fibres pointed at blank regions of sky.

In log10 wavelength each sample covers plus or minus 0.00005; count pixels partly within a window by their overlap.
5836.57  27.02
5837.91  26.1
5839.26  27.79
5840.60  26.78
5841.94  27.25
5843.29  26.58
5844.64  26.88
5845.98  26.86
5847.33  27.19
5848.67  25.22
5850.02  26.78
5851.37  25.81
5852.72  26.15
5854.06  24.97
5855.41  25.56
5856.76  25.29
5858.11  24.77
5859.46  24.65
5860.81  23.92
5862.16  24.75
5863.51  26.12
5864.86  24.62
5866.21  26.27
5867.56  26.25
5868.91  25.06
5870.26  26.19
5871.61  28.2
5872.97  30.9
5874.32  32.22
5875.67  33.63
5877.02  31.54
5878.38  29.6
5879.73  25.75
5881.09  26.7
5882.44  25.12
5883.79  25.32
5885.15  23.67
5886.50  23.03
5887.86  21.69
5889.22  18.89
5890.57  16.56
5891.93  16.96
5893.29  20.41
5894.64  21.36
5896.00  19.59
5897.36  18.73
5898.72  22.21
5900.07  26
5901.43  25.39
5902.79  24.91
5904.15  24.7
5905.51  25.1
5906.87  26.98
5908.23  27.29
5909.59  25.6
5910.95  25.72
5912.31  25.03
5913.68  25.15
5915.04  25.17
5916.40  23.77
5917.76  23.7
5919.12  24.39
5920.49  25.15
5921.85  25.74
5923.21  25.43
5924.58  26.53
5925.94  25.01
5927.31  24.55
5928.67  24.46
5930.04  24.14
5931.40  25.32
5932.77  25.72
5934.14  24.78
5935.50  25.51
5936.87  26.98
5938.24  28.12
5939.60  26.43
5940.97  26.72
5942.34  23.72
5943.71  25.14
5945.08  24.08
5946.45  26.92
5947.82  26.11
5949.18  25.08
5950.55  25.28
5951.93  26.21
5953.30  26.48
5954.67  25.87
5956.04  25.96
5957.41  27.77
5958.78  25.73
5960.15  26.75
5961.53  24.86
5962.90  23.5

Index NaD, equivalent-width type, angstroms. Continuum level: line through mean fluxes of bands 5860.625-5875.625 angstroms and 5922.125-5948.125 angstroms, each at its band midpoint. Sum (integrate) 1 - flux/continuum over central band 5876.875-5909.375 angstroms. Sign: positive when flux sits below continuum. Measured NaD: 3.7 angstroms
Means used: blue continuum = 27.2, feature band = 23.5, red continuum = 25.6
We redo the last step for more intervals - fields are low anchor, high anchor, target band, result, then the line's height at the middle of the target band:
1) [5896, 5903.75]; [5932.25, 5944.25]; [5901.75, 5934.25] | -1.0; 24.5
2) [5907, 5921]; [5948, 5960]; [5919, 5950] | 0.2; 25.6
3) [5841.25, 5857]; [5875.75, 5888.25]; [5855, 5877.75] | -0.7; 26.3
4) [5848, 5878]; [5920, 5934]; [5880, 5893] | 2.1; 26.2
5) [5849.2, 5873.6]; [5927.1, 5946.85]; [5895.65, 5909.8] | 0.8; 25.7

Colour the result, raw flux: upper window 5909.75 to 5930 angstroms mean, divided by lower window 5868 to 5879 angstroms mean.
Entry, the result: 0.84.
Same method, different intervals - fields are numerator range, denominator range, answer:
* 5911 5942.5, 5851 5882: 0.94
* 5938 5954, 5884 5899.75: 1.25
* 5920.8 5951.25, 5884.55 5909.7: 1.13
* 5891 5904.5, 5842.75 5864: 0.85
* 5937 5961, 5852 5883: 0.97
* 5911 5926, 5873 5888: 0.91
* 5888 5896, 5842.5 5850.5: 0.72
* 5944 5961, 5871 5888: 0.94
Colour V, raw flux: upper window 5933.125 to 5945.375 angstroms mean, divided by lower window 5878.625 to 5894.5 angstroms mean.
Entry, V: 1.15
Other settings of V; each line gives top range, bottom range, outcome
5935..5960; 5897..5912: 1.04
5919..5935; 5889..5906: 1.16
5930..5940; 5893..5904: 1.15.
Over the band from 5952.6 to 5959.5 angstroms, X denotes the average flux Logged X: 26.4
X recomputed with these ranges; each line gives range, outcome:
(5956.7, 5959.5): 26.8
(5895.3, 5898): 19.1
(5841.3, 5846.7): 26.9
